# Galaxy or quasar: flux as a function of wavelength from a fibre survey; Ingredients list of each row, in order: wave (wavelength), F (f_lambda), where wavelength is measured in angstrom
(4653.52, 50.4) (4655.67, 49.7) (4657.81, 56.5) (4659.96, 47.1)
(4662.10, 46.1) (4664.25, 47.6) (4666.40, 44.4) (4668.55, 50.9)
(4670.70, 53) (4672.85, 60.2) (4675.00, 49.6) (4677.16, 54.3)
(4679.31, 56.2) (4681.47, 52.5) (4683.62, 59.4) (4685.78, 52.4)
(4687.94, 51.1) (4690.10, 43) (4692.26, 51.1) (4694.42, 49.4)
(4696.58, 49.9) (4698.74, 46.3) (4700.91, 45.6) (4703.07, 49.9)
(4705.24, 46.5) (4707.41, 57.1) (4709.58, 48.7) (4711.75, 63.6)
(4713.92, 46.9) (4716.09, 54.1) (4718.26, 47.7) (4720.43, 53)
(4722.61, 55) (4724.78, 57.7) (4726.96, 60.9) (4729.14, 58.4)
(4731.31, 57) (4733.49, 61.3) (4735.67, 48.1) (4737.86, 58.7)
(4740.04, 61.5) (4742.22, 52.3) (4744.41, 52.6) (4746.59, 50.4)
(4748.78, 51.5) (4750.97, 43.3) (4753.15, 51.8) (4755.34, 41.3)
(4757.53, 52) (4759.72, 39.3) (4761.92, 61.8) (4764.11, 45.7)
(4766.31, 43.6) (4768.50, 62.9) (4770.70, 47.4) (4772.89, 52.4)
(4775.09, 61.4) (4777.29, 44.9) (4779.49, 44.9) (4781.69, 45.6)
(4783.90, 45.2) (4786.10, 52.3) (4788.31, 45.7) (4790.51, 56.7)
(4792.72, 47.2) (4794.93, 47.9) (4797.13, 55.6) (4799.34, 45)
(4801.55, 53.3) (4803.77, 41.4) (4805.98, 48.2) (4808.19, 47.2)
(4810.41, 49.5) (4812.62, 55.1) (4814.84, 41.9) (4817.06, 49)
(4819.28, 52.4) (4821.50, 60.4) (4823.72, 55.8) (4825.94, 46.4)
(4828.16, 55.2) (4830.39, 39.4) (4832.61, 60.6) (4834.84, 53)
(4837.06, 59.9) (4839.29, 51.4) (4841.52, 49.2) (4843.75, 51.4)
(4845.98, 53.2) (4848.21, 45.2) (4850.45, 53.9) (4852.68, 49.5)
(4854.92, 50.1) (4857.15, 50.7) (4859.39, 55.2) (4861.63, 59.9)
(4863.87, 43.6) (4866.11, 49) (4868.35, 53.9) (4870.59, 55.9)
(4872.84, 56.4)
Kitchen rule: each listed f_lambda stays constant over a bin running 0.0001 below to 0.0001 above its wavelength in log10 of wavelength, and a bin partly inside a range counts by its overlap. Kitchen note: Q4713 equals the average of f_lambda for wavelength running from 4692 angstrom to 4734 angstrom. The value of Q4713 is 52.9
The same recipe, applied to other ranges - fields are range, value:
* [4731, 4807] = 50.5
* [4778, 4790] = 47.2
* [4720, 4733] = 57.4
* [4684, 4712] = 50.2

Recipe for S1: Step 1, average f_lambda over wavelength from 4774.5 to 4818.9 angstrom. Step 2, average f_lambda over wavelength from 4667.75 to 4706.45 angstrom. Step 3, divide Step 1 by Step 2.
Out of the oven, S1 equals 0.95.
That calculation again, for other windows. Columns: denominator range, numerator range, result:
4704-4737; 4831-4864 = 0.97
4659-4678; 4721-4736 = 1.14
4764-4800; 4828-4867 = 1.04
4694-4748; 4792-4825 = 0.94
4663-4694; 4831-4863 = 1.02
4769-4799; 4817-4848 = 1.05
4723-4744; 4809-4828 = 0.90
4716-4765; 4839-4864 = 0.97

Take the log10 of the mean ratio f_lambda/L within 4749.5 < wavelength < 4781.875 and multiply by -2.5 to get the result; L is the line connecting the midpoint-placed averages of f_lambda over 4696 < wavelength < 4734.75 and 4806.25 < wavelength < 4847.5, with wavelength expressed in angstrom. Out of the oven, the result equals 0.07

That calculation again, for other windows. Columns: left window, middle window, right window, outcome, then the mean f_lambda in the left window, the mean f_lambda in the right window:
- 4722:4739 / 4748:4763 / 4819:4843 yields 0.156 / 57.2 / 53.1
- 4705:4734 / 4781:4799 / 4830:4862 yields 0.086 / 55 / 52.3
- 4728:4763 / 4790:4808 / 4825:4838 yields 0.073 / 52.6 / 52.4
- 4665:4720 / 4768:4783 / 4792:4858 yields 0.003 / 51.4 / 50.7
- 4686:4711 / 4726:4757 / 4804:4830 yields -0.080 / 49.3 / 50.4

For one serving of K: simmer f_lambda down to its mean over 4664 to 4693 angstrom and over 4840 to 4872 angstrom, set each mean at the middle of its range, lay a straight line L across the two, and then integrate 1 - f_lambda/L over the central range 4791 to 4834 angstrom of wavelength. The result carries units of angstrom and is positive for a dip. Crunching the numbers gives 1.19 angstrom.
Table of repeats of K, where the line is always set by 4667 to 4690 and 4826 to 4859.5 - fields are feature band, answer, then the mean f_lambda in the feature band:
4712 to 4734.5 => -1.1 angstrom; 55.5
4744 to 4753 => 0.5 angstrom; 49.5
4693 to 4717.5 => 1.1 angstrom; 50.7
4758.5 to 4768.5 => 0.6 angstrom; 49.3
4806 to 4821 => 0.7 angstrom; 49.6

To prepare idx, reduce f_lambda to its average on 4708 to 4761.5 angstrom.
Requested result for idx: 52.9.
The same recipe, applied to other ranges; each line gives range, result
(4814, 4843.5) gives 52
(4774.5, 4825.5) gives 49.7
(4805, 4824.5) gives 51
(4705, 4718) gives 52.9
